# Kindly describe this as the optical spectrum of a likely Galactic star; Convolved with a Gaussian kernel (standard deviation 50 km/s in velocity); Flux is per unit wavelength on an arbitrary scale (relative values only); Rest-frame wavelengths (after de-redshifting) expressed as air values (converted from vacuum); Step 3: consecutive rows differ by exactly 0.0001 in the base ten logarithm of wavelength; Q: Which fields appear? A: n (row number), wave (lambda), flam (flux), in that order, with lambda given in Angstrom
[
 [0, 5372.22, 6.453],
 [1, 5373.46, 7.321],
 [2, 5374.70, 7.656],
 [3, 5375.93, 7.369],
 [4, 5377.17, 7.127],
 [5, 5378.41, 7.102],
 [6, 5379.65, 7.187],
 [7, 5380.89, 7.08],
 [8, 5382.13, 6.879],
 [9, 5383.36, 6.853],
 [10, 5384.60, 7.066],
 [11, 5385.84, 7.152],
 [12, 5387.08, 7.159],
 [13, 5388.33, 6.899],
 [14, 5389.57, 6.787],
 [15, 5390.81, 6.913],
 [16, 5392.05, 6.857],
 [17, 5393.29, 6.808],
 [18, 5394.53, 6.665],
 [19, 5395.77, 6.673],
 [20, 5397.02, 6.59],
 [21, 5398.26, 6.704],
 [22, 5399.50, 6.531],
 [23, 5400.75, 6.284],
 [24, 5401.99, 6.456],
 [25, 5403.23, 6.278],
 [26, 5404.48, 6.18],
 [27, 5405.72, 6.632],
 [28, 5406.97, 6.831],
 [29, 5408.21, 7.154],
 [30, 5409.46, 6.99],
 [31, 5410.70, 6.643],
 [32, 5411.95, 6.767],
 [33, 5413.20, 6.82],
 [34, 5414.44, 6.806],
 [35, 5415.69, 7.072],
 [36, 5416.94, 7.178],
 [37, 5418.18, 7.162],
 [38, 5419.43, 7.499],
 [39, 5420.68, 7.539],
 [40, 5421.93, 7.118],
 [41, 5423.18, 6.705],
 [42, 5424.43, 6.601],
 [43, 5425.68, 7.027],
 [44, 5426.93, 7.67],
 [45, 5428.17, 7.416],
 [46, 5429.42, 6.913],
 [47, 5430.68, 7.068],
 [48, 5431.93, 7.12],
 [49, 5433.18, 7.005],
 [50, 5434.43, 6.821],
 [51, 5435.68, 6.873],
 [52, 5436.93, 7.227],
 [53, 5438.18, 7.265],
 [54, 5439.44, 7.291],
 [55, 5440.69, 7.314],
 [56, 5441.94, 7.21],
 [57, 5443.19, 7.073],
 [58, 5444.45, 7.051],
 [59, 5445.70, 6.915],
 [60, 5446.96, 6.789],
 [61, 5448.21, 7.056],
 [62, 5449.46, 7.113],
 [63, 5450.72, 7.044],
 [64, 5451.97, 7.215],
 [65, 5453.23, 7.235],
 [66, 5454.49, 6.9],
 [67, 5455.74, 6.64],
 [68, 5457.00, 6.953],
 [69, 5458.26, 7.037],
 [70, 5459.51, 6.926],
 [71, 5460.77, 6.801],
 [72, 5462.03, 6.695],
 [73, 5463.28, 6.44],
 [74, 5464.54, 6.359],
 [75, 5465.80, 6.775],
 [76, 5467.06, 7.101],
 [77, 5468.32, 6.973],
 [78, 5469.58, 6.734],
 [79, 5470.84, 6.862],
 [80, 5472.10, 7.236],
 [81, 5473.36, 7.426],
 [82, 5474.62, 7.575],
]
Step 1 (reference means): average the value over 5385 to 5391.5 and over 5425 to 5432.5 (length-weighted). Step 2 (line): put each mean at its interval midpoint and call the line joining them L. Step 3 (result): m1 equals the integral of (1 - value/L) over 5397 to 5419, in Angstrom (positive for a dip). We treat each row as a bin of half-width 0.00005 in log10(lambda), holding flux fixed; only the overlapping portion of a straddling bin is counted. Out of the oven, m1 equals 1.1 Angstrom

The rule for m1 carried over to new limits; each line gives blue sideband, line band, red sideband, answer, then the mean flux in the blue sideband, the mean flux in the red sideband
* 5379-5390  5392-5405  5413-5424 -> 0.9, 7.01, 7.1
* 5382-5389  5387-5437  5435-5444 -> 1.5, 7.01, 7.17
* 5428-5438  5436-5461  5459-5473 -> -0.4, 7.05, 6.82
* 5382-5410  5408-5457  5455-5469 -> -2.0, 6.75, 6.79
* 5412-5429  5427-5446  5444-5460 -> -0.2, 7.11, 6.99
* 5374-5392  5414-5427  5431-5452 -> 0.0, 7.08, 7.08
